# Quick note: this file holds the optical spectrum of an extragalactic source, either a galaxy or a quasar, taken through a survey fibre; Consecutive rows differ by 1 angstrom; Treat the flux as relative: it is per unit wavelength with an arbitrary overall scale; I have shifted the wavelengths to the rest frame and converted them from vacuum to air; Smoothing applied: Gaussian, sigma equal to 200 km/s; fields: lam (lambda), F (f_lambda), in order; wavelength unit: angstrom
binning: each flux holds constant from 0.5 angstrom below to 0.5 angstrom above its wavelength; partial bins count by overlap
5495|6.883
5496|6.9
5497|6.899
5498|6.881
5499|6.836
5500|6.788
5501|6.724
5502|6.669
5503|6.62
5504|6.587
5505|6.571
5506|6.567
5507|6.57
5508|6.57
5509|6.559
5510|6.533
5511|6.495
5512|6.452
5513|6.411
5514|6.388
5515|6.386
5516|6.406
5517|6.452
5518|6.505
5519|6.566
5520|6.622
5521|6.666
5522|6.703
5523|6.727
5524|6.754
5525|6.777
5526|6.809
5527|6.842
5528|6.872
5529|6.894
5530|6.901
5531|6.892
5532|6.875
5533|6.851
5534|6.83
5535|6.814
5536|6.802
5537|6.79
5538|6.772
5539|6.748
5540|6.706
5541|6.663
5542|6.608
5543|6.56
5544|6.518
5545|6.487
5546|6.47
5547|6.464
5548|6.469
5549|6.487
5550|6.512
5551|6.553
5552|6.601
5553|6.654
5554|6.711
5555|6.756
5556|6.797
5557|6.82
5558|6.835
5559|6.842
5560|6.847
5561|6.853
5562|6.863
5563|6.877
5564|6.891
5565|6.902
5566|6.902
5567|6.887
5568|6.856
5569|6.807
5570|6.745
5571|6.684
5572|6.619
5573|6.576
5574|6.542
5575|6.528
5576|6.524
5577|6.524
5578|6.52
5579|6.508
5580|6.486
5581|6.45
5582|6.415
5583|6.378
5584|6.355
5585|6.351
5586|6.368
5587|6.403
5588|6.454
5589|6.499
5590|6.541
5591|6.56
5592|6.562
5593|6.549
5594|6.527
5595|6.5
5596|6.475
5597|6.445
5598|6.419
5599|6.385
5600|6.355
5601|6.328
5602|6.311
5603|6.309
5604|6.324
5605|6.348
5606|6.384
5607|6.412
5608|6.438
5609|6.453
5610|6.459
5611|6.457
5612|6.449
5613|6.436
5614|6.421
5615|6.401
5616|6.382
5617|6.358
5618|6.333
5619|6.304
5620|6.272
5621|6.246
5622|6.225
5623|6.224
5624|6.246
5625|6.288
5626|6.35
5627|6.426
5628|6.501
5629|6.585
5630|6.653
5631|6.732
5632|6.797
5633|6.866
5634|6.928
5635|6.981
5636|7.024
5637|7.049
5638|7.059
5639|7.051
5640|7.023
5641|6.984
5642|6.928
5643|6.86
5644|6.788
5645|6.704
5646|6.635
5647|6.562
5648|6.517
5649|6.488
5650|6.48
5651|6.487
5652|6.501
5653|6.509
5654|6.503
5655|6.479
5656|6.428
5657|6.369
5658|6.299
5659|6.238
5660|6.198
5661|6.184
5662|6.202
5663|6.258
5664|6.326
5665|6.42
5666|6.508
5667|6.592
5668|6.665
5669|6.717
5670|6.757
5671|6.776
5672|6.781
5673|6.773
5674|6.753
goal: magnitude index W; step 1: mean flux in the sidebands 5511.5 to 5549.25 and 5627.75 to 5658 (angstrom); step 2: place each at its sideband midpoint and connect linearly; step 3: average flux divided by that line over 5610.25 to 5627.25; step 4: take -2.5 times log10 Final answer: 0.06 mag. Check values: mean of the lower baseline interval 6.66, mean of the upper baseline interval 6.71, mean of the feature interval 6.34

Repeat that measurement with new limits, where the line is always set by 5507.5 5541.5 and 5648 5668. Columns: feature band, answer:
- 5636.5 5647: -0.07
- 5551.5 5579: -0.02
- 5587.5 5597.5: 0.00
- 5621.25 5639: -0.03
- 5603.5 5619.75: 0.02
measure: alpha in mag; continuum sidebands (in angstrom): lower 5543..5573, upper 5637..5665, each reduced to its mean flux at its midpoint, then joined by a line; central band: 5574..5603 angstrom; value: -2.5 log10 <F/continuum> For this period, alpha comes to 0.03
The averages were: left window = 6.71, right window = 6.56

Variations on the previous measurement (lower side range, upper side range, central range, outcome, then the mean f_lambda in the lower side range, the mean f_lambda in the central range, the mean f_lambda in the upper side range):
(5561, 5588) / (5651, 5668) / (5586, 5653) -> -0.007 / 6.62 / 6.54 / 6.39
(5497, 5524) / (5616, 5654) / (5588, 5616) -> 0.029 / 6.6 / 6.43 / 6.62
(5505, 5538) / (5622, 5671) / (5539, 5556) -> 0.010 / 6.67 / 6.59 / 6.59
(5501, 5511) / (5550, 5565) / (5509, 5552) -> 0.005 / 6.59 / 6.64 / 6.77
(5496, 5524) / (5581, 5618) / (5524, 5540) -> -0.043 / 6.61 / 6.82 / 6.42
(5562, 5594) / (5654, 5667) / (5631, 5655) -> -0.061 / 6.59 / 6.76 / 6.34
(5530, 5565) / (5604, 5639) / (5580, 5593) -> 0.027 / 6.72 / 6.45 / 6.52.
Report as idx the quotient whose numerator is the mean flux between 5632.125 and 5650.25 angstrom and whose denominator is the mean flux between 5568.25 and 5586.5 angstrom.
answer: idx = 1.0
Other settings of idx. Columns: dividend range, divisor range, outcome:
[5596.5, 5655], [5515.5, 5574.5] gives 0.97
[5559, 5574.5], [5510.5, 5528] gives 1.03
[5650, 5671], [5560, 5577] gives 0.95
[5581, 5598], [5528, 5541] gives 0.95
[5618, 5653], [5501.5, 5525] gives 1.01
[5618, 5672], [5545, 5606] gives 1.00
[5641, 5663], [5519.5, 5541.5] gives 0.96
